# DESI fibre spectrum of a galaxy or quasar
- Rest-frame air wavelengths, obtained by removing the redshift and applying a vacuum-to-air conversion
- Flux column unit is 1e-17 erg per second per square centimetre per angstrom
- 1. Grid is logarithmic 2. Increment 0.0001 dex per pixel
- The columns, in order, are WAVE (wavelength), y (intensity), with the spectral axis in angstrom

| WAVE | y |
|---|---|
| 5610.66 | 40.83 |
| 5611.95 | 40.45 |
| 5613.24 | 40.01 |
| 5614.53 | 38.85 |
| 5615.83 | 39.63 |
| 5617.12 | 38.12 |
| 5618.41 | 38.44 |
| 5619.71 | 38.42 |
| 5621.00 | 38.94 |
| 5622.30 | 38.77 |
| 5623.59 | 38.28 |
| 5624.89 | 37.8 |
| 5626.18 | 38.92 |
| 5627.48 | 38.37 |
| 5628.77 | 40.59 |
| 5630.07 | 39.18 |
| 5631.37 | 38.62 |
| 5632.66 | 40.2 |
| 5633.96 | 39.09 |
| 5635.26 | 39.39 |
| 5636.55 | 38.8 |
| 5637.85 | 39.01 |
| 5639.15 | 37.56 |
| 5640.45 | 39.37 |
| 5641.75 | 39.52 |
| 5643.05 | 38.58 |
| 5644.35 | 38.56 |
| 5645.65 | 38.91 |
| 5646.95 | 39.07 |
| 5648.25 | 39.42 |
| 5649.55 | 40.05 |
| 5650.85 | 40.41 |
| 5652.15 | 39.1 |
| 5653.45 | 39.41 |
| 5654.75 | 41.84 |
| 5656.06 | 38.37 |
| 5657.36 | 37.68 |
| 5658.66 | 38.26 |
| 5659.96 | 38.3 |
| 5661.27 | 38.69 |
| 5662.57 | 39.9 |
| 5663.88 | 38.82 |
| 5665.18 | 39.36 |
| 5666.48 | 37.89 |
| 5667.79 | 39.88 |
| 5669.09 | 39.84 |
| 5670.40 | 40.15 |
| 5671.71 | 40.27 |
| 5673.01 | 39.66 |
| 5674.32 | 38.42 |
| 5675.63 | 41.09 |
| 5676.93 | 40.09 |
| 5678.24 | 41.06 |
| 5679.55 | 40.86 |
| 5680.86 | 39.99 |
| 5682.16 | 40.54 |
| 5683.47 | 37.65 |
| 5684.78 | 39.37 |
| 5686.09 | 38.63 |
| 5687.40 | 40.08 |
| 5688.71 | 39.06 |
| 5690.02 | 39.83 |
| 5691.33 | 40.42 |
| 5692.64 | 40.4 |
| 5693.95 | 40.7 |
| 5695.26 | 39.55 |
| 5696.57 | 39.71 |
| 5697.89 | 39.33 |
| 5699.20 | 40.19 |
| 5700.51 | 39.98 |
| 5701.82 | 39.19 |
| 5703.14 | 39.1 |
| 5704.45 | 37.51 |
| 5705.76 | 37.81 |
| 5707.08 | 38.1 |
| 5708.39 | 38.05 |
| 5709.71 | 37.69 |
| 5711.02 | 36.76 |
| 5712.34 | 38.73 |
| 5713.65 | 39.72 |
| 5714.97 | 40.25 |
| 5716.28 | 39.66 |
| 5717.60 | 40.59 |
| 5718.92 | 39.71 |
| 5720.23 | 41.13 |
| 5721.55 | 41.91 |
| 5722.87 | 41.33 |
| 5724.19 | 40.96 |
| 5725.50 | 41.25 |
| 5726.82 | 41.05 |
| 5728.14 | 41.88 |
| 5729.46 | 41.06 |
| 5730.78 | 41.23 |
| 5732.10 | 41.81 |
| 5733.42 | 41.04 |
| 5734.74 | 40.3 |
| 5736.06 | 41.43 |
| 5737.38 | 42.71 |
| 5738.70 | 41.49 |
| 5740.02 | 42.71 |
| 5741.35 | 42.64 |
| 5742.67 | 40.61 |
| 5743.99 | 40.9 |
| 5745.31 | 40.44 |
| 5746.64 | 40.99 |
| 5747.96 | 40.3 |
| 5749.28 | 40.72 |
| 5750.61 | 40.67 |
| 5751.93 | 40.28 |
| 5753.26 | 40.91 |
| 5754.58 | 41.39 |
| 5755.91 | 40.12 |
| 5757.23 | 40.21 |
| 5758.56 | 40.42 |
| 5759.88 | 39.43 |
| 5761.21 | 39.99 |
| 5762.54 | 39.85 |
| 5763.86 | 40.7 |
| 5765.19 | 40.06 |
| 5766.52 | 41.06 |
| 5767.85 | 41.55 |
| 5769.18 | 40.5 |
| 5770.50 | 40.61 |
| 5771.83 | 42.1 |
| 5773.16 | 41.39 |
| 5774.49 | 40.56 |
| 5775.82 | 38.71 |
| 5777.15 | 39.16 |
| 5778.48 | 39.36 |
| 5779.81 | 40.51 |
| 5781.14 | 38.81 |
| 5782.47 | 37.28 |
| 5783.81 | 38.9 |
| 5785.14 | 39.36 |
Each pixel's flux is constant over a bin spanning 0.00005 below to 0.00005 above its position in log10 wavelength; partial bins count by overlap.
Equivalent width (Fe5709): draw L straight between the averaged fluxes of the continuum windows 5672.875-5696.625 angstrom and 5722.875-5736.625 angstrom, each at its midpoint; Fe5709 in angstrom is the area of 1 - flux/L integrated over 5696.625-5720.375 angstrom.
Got 0.9 angstrom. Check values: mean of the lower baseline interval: 39.9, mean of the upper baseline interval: 41.2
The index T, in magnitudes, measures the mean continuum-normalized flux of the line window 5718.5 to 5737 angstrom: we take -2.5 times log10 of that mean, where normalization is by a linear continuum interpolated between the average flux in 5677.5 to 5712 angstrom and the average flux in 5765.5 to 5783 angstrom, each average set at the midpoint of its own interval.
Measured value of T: -0.04 mag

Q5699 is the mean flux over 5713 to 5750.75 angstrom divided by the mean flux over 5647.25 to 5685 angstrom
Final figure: 1.04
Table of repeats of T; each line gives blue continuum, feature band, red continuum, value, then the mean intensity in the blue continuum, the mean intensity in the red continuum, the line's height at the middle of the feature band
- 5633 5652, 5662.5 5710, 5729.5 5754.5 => 0.02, 39.1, 41.2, 40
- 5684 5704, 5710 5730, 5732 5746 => 0.01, 39.7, 41.4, 40.7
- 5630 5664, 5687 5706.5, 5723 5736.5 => 0.02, 39.1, 41.2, 40.4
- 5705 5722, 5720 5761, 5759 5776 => -0.03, 39.2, 40.6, 39.9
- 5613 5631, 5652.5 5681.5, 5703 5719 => -0.02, 38.8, 38.7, 38.8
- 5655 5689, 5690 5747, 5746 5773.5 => -0.01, 39.4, 40.6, 40.1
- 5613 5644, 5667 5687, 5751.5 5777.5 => -0.01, 38.9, 40.5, 39.5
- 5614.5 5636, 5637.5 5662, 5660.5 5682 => 0.01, 38.9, 39.8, 39.4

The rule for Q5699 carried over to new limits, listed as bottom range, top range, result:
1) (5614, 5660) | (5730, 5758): 1.05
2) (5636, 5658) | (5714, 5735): 1.05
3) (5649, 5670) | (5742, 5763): 1.03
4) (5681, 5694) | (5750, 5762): 1.02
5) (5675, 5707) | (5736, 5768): 1.03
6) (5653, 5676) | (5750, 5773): 1.03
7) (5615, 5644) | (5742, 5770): 1.04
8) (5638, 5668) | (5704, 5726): 1.01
